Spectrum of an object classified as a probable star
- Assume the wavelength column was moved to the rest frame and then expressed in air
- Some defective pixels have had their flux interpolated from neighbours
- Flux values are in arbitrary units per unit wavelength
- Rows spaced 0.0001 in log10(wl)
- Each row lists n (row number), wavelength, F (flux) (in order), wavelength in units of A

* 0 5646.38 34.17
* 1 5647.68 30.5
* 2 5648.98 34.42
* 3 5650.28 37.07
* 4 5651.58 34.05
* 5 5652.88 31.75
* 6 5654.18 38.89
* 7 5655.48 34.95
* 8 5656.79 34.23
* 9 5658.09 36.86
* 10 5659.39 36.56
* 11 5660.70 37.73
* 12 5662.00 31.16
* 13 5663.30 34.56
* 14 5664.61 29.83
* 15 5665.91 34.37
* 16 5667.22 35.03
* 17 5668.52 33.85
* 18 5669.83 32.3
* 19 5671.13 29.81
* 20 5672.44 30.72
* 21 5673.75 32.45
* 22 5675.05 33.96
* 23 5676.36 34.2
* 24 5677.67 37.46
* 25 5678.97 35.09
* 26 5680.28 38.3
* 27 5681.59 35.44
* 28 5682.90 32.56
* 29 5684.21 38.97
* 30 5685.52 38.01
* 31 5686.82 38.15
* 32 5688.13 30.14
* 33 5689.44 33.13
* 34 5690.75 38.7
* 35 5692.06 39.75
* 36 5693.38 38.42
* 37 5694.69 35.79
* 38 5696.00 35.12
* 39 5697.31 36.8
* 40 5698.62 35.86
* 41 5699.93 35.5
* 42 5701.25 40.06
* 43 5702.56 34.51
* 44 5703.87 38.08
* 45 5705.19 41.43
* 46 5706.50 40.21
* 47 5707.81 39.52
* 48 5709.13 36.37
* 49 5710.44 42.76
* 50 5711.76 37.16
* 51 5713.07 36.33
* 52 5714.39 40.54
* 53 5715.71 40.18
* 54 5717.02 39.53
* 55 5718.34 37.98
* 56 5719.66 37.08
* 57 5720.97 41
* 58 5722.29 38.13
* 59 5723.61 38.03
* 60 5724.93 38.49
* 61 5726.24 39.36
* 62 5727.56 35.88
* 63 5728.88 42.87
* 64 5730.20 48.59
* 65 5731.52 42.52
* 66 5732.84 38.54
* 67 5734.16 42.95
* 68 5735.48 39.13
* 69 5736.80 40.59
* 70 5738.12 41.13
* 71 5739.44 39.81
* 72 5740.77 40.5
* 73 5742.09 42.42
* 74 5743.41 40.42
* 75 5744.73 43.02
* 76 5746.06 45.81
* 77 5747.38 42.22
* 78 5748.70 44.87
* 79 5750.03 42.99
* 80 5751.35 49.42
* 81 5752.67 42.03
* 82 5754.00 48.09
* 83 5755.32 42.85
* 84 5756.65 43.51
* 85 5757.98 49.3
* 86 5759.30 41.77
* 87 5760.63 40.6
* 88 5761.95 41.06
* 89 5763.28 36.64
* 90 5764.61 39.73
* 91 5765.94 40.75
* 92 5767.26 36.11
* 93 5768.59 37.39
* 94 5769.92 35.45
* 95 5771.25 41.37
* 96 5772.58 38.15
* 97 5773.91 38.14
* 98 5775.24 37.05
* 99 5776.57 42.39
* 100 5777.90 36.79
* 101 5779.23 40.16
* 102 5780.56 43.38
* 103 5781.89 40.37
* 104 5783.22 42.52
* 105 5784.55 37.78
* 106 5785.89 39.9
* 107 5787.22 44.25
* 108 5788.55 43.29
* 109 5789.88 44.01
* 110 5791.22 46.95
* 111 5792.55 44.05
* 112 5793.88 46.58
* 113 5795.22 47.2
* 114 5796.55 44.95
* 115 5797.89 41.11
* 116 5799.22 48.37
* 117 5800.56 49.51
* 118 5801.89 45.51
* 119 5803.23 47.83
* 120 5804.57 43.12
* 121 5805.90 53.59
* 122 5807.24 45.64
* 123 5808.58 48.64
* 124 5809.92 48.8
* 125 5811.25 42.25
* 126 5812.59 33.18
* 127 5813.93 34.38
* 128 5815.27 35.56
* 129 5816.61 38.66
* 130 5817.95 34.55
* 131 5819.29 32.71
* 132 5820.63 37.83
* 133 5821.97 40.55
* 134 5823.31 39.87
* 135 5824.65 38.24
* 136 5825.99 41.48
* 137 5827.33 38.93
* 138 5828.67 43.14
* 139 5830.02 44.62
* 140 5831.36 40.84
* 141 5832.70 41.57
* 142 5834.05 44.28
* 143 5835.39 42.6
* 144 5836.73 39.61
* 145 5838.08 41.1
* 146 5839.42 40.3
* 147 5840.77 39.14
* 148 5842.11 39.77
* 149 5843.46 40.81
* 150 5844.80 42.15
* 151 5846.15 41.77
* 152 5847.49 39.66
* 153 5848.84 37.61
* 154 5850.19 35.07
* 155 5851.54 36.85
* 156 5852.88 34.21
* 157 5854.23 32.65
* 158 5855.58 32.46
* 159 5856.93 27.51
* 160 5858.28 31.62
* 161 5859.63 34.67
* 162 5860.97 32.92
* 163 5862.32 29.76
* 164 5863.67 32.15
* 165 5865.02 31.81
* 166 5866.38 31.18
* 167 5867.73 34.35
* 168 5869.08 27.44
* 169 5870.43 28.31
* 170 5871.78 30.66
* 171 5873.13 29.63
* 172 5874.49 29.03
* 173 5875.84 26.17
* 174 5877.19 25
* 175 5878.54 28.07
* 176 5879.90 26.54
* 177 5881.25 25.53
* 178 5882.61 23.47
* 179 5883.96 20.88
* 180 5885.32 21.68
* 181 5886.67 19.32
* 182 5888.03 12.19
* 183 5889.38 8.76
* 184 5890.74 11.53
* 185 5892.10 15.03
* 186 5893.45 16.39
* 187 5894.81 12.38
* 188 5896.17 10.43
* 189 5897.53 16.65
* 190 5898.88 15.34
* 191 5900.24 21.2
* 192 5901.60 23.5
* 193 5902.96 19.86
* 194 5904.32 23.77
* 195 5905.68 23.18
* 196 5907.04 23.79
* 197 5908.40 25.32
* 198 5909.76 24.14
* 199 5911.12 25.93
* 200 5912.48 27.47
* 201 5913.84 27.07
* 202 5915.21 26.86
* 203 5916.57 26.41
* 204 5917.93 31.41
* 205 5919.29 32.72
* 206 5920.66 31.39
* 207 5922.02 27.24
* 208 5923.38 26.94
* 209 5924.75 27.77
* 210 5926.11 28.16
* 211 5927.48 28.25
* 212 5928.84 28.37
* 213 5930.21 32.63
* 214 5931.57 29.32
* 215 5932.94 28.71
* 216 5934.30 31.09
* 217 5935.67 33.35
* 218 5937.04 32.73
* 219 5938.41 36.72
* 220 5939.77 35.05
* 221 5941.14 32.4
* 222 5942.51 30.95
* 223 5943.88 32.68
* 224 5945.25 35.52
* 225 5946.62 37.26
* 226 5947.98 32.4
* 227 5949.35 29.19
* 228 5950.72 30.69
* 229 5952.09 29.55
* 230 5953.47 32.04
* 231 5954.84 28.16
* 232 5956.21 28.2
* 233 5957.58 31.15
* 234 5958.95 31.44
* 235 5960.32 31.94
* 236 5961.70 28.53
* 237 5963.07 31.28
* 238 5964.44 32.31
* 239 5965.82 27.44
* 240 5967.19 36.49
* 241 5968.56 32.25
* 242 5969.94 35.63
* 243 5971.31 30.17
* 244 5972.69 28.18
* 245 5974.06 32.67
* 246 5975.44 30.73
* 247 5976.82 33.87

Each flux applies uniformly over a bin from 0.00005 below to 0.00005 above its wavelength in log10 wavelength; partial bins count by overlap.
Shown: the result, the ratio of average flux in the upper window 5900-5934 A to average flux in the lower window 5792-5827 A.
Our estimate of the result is 0.64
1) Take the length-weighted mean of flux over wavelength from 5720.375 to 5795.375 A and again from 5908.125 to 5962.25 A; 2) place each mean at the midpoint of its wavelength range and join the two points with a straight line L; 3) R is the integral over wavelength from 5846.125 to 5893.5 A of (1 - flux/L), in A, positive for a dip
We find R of 9.3 A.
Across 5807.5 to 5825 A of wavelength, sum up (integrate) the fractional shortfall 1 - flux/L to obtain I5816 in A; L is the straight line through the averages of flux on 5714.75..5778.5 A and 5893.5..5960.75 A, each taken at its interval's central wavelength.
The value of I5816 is -1.5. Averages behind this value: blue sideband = 40.9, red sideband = 27.8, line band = 39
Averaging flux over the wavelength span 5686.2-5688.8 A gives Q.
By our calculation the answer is 34.1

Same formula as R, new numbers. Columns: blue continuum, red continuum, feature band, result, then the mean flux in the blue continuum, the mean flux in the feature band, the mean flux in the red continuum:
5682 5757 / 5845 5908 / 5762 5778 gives -1.45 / 39.7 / 38.5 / 26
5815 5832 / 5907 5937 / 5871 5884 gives 2.56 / 39.1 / 26.8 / 28.6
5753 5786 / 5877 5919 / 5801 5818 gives -4.06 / 40.5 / 42.8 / 21.3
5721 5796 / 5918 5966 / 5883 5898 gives 8.31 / 41.6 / 15.2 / 31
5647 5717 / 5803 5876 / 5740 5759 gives -3.87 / 35.9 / 44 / 37.5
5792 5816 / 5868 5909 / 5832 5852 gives -3.56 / 44.4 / 40.2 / 21.5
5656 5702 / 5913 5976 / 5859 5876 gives 0.74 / 35.2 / 30.8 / 30.9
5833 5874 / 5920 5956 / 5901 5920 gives 3.87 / 35.4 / 25.8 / 31.1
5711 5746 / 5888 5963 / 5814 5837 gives -4.14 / 40.2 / 39.6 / 26.8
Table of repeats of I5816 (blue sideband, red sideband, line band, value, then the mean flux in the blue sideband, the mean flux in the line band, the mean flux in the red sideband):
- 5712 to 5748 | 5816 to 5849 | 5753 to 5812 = -3.8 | 40.4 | 42.9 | 40.1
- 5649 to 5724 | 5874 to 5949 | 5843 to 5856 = -4.0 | 36.2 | 37.4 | 25.6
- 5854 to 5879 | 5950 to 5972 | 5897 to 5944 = 4.7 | 30.3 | 27.7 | 31.1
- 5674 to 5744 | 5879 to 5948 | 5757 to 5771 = -2.1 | 38.3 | 40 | 25.4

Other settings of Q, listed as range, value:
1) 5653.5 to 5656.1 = 36.9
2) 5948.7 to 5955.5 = 29.9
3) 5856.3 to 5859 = 29.7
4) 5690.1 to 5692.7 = 39.2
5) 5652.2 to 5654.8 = 35.3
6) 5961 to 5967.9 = 31.2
